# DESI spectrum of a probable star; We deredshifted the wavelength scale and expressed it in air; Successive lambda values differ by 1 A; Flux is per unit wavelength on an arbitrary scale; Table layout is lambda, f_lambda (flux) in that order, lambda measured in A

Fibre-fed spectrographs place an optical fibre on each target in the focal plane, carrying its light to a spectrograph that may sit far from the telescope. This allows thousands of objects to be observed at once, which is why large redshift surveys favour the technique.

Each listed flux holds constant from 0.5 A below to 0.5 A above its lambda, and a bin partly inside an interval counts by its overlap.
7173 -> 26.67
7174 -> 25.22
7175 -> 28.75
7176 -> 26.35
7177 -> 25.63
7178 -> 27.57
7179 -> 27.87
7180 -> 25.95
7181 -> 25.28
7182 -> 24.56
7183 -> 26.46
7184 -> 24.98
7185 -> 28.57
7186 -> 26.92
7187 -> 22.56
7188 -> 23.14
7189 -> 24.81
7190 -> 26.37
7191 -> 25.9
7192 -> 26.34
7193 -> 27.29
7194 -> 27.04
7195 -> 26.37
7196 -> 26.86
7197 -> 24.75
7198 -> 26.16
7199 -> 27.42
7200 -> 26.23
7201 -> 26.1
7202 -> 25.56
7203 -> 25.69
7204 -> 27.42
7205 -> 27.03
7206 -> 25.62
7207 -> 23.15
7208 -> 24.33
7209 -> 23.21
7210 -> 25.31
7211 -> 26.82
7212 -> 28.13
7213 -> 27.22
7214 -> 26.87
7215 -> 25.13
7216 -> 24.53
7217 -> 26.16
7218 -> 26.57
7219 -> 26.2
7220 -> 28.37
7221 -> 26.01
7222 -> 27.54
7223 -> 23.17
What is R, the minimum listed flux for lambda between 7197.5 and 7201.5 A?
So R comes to 26.1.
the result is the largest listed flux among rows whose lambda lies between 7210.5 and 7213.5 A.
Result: 28.13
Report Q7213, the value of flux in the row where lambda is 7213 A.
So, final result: 27.22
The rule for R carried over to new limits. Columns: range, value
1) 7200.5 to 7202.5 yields 25.56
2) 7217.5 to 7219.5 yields 26.2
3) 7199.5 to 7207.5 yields 23.15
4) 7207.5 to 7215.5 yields 23.21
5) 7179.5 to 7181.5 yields 25.28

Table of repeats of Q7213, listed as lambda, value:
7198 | 26.16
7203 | 25.69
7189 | 24.81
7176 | 26.35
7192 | 26.34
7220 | 28.37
